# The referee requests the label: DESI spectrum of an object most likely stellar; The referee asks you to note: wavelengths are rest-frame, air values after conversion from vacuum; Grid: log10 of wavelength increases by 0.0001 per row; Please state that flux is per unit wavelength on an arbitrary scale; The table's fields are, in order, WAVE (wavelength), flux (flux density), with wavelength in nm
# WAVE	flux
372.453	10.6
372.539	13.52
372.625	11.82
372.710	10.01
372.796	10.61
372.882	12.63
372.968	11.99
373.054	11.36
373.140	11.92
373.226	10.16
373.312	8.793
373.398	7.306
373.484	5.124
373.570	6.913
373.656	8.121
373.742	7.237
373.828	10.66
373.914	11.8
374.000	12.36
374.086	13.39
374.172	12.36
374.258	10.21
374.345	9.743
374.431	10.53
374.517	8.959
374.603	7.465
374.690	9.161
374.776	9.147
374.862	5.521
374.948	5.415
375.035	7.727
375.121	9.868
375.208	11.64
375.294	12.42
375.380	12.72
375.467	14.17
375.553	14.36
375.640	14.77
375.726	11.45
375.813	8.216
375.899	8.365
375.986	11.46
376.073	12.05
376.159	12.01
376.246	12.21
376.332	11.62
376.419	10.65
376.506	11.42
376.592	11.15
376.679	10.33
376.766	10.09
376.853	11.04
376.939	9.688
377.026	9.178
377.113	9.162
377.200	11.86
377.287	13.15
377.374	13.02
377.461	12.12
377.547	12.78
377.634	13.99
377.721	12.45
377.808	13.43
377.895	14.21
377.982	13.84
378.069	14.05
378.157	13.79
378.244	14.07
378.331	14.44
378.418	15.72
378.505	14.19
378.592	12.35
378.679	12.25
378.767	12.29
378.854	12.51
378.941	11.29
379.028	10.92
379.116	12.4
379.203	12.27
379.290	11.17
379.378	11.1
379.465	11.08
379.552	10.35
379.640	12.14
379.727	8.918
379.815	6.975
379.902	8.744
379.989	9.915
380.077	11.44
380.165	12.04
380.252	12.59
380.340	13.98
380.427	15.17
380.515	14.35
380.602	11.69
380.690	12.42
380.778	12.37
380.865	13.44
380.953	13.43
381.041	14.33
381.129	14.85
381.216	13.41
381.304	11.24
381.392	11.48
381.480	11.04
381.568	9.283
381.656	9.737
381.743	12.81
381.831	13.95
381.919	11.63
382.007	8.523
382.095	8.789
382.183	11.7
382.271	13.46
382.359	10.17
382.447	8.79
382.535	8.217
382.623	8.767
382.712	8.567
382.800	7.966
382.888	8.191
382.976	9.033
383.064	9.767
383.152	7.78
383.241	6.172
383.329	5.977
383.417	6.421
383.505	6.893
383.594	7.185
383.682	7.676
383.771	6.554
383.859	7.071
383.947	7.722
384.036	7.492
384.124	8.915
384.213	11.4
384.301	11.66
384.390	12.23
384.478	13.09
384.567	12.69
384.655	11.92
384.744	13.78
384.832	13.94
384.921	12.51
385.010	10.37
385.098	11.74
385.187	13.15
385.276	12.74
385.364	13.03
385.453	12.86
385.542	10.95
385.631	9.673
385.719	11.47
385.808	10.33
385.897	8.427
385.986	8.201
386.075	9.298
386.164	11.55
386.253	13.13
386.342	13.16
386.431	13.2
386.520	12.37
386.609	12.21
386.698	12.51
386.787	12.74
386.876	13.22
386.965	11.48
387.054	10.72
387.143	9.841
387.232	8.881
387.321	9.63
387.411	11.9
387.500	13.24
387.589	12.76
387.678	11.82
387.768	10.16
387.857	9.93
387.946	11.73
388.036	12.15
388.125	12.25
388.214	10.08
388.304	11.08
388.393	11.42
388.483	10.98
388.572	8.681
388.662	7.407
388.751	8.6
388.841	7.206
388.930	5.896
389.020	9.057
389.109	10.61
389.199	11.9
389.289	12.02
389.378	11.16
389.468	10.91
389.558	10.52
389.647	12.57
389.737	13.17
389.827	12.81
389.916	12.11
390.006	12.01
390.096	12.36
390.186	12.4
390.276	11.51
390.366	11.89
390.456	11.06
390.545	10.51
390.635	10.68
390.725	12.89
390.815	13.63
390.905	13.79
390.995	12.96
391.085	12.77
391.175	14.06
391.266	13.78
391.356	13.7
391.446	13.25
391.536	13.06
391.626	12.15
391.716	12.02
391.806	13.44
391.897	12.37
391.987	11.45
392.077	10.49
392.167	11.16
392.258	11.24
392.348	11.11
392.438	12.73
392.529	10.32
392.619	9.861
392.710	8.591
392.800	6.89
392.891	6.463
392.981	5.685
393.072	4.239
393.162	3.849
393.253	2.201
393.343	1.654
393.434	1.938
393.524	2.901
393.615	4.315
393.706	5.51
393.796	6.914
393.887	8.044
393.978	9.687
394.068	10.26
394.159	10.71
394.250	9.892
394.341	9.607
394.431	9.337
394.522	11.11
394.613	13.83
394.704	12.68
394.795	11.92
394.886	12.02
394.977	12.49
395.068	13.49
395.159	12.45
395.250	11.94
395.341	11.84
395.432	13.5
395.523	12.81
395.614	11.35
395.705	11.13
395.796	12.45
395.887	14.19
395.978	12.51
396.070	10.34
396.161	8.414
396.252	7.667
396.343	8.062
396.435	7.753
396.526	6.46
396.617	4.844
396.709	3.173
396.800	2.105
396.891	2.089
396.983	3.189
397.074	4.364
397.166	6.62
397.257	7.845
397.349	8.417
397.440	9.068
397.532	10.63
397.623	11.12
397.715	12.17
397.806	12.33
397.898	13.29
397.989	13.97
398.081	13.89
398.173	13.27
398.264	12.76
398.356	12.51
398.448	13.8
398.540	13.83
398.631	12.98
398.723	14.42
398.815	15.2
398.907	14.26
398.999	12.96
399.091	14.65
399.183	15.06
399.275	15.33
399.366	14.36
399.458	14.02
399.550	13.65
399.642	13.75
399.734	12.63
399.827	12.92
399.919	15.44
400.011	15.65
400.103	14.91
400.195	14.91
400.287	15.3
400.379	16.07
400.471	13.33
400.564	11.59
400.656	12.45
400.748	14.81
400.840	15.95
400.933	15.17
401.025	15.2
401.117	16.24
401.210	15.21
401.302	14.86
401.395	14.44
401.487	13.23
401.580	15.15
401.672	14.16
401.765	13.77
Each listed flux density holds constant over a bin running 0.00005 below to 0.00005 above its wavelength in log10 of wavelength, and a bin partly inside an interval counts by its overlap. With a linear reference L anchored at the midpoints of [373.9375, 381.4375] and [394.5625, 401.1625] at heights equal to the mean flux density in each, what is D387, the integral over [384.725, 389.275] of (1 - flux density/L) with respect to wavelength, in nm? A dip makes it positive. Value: 0.27 nm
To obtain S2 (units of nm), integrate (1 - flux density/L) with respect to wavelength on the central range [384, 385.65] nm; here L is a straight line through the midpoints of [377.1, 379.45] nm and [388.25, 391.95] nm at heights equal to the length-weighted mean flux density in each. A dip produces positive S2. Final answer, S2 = 0.04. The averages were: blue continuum 12.8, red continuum 11.6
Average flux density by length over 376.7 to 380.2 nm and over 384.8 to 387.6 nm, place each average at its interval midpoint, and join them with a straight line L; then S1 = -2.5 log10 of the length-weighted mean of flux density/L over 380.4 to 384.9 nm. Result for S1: 0.12 mag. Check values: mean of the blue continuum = 11.9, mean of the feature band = 10.5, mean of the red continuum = 11.6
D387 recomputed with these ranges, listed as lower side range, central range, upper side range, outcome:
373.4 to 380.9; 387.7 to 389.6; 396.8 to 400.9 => 0.27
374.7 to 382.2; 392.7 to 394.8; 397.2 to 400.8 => 0.91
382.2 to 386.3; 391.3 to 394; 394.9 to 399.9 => 0.54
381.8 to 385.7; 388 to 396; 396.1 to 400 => -0.01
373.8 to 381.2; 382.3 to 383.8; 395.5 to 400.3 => 0.47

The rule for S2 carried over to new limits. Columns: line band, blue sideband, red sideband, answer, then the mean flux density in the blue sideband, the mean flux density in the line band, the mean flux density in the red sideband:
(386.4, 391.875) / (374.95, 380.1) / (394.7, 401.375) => 0.14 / 11.7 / 11.6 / 12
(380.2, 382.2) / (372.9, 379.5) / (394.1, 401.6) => -0.16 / 11.2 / 12.3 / 12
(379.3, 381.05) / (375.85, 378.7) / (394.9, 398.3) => 0.01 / 12.2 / 11.8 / 9.85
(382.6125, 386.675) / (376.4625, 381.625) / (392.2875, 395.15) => 0.17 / 12.1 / 10.2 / 8.47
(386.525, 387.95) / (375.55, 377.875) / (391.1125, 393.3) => -0.11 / 11.5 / 11.4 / 10.2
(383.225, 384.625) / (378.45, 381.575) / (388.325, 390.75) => 0.33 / 12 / 8.79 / 10.8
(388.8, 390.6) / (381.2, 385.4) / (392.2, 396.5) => -0.27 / 10.1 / 11.1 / 9.31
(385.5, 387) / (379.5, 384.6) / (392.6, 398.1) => -0.23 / 10.4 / 11.4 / 8.79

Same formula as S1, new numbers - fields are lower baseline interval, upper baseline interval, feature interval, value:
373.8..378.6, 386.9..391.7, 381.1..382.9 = 0.08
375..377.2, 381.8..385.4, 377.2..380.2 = -0.14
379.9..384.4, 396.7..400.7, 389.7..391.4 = -0.12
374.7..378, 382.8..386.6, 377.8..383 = -0.09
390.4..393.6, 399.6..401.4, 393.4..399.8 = 0.18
